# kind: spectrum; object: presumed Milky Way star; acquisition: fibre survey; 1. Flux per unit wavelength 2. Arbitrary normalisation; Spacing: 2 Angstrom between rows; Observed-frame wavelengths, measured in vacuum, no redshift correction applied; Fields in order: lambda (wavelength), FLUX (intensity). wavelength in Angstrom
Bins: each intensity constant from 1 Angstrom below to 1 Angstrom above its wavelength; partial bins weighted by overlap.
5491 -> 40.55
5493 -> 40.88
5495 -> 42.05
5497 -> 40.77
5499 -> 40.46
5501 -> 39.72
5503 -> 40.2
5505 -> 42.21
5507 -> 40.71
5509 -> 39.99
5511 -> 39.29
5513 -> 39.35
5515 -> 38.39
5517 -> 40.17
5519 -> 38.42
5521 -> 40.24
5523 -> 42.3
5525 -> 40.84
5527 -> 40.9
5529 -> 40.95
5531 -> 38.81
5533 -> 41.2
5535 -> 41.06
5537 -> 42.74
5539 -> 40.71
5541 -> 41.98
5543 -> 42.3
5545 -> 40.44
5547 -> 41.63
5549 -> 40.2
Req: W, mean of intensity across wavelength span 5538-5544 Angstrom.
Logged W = 41.7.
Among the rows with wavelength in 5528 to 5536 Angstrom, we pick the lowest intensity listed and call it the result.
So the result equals 38.81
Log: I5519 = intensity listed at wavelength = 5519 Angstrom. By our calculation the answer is 38.42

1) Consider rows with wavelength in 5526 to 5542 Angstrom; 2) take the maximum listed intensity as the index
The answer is 42.74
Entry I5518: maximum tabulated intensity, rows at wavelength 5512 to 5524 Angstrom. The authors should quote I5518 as 42.3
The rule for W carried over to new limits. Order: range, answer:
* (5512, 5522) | 39.3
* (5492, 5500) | 41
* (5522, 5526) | 41.6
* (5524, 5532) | 40.4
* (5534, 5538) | 41.9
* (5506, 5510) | 40.4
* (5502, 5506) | 41.2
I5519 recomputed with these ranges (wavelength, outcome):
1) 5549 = 40.2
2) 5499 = 40.46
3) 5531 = 38.81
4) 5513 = 39.35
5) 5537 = 42.74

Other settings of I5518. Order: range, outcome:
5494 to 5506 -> 42.21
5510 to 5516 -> 39.35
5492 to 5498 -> 42.05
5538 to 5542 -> 41.98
